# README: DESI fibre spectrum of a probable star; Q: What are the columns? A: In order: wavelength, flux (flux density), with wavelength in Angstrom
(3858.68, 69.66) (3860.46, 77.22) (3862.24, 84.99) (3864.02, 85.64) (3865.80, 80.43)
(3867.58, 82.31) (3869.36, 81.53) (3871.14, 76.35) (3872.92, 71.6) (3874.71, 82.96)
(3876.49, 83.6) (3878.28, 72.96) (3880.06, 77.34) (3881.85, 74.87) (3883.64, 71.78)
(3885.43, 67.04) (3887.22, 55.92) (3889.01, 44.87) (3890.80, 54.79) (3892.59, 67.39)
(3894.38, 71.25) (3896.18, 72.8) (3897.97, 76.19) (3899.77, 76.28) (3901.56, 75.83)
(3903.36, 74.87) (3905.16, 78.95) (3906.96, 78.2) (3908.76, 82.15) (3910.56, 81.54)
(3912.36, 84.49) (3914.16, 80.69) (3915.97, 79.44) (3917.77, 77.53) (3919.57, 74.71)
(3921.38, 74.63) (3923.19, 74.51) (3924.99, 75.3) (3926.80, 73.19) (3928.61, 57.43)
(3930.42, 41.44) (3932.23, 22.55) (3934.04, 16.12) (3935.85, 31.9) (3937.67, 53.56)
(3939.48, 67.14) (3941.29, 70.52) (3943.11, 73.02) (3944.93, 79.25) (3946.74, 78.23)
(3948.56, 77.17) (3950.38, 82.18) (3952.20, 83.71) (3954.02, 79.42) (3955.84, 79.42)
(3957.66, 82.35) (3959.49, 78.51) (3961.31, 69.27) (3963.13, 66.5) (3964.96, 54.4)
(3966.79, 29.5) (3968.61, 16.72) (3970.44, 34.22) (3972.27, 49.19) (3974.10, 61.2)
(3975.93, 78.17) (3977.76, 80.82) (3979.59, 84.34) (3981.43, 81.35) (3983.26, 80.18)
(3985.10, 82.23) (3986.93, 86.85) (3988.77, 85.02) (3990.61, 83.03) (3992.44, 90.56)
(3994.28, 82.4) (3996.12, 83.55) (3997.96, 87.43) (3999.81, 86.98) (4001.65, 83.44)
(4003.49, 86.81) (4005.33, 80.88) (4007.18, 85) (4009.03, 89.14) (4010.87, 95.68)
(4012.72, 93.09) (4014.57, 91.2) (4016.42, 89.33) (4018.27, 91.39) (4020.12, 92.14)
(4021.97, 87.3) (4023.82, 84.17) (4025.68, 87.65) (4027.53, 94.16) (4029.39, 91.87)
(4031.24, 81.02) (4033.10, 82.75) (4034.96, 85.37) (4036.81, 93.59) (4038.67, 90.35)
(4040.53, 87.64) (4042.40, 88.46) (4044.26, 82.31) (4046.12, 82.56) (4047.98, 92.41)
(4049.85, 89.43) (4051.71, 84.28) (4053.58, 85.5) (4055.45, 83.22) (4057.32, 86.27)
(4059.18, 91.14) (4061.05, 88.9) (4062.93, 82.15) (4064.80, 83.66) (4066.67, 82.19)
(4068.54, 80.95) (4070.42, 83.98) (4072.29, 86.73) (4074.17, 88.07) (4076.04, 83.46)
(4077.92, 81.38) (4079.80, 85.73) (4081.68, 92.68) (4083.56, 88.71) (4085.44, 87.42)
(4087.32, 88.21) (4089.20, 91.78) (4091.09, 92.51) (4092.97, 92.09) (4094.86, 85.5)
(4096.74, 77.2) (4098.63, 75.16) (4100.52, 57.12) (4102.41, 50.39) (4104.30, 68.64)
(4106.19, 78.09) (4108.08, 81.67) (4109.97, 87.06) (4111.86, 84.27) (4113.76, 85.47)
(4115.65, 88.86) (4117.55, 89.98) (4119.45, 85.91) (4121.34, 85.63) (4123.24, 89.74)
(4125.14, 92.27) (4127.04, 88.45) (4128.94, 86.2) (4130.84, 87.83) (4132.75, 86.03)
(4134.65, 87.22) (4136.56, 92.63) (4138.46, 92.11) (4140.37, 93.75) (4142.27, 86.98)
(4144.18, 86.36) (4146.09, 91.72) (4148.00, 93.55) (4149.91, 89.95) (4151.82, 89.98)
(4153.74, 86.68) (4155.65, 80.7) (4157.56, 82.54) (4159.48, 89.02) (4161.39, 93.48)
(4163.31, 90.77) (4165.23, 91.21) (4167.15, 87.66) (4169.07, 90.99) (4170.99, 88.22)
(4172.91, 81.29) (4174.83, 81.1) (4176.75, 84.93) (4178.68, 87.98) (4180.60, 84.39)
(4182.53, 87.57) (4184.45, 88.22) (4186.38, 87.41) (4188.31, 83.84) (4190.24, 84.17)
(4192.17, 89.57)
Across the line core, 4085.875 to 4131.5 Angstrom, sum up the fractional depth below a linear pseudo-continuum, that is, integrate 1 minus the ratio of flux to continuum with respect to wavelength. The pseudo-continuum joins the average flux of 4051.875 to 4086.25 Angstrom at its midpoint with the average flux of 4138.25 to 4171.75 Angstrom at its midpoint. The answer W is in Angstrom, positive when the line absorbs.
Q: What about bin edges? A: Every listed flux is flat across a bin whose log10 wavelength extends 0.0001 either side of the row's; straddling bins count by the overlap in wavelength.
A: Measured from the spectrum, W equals 2.25 Angstrom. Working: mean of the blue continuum 85.6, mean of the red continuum 89.1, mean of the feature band 83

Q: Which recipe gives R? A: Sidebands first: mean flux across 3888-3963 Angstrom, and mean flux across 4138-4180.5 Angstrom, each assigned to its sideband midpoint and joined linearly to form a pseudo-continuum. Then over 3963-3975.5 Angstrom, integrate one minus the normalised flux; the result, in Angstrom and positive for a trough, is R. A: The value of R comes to 4.9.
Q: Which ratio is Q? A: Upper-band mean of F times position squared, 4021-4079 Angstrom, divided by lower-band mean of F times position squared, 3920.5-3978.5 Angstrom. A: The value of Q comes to 1.46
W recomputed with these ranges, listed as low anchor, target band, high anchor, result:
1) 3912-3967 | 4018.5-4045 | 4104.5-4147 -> -3.7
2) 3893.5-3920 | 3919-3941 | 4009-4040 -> 6.8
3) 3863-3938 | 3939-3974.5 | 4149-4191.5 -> 3.6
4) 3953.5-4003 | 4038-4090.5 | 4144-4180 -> -4.4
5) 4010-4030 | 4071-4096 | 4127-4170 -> 0.5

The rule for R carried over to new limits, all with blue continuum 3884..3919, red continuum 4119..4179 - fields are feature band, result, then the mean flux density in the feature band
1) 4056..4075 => -0.5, 85.3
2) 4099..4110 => 2.1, 69.4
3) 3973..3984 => 0.1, 77.2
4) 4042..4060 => -1.0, 86.5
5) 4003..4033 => -3.2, 88.7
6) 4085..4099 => -0.3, 86.6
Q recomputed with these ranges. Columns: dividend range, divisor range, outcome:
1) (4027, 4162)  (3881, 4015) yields 1.28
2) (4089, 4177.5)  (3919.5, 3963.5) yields 1.42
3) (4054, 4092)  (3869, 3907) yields 1.32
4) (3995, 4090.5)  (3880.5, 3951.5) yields 1.37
